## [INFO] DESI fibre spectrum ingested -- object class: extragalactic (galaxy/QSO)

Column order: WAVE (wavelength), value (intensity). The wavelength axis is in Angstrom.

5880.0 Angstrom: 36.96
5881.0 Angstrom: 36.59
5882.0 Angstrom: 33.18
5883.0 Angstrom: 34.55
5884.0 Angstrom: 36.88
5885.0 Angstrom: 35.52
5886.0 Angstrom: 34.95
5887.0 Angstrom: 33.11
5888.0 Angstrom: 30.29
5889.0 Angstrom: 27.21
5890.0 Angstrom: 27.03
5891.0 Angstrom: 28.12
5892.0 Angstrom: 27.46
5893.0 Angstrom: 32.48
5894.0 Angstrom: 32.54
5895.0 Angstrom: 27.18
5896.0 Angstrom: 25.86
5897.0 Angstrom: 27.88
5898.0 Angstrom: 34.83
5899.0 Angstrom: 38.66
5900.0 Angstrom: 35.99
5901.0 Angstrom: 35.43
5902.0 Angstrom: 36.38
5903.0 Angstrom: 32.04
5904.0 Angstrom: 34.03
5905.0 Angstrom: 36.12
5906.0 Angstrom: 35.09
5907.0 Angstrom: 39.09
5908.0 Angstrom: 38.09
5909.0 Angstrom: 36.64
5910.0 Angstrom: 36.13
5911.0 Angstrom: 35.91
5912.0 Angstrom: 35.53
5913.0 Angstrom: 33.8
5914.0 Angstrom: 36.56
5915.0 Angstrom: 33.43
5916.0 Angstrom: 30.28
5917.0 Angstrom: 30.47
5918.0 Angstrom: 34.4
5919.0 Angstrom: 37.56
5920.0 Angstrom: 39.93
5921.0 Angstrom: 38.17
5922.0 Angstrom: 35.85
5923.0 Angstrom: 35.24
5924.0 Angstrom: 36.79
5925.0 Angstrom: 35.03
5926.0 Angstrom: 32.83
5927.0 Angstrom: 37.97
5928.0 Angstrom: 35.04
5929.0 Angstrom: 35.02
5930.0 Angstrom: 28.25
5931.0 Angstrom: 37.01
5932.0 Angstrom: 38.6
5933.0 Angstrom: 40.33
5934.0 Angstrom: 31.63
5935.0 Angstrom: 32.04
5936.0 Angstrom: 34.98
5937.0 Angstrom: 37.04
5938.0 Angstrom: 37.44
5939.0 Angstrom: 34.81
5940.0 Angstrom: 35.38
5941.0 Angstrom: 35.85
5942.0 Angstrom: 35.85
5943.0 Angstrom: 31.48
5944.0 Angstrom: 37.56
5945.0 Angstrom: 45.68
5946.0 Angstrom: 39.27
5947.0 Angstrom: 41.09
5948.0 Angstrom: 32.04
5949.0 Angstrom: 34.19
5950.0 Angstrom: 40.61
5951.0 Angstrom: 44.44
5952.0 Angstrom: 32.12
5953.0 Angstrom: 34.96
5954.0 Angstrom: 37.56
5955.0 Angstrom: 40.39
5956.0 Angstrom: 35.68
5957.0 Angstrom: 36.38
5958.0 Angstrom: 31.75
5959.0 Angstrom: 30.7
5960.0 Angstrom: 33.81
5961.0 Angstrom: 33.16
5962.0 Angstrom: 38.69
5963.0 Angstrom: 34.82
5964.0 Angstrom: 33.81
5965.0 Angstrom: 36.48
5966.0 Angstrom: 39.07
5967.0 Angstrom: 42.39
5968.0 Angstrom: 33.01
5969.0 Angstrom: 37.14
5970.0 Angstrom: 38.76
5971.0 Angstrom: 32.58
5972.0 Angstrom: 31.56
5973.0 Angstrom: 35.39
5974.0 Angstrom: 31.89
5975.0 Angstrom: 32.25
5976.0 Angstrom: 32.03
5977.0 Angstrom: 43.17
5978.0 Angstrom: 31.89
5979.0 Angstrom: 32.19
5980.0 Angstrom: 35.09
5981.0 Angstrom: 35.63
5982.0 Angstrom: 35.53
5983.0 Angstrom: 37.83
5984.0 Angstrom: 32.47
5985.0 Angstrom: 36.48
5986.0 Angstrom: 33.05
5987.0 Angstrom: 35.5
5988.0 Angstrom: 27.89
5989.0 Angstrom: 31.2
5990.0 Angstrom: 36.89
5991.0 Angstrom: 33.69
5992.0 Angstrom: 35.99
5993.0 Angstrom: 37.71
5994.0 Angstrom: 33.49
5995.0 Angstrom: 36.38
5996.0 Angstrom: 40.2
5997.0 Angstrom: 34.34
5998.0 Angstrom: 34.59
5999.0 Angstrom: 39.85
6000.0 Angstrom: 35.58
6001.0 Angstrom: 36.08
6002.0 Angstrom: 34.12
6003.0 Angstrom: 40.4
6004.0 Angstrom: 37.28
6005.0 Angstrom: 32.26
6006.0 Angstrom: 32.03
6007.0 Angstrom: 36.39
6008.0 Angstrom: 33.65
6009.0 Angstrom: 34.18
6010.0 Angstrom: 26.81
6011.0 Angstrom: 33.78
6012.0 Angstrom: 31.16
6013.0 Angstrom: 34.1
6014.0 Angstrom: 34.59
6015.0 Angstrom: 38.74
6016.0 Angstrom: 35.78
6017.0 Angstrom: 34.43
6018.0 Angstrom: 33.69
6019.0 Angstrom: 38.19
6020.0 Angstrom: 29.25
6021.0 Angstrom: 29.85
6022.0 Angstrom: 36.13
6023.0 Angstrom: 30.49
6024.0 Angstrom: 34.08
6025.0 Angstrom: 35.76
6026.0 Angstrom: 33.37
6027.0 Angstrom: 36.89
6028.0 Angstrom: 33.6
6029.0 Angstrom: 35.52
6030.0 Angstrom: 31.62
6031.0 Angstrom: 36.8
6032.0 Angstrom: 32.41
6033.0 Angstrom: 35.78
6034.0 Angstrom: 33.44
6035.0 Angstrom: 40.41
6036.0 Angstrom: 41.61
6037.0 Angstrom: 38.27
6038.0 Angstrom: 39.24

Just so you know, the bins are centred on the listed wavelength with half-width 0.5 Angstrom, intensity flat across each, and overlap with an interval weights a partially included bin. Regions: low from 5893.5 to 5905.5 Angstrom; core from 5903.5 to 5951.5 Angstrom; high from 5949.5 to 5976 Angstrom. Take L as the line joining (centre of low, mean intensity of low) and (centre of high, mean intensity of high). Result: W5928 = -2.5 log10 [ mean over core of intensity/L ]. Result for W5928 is -0.06 mag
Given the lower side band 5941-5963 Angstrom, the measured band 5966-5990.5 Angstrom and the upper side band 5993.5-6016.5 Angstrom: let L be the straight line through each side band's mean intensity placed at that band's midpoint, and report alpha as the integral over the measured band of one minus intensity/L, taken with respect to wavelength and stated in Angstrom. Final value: 0.7 Angstrom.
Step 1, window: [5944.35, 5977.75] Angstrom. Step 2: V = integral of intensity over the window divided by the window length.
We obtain 36.2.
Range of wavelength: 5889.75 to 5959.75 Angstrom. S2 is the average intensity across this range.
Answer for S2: 35.1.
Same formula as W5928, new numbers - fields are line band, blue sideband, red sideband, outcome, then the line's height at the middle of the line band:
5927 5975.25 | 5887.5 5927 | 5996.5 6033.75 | -0.057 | 34.1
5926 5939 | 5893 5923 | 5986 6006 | -0.016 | 34.8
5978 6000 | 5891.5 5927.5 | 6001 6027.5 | -0.023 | 34.2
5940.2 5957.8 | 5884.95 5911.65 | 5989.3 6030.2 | -0.104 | 33.8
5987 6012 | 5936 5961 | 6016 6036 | 0.014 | 35.2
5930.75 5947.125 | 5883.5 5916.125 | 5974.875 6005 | -0.077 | 34.2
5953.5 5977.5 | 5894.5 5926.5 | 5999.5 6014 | -0.035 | 34.4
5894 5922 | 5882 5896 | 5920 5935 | -0.040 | 33.4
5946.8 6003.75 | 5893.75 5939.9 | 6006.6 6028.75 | -0.038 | 34.3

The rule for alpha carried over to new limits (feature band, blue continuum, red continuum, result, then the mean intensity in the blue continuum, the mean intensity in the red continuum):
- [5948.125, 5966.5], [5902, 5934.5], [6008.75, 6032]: -0.6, 35.4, 33.8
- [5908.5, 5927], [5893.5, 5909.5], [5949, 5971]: -0.3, 34.1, 36.3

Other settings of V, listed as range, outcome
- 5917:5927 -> 36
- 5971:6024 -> 34.5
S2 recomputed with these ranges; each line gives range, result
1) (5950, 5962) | 35.9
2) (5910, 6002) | 35.5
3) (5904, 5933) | 35.6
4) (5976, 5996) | 34.9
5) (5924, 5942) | 35.3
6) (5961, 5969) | 36.7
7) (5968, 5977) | 34.4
